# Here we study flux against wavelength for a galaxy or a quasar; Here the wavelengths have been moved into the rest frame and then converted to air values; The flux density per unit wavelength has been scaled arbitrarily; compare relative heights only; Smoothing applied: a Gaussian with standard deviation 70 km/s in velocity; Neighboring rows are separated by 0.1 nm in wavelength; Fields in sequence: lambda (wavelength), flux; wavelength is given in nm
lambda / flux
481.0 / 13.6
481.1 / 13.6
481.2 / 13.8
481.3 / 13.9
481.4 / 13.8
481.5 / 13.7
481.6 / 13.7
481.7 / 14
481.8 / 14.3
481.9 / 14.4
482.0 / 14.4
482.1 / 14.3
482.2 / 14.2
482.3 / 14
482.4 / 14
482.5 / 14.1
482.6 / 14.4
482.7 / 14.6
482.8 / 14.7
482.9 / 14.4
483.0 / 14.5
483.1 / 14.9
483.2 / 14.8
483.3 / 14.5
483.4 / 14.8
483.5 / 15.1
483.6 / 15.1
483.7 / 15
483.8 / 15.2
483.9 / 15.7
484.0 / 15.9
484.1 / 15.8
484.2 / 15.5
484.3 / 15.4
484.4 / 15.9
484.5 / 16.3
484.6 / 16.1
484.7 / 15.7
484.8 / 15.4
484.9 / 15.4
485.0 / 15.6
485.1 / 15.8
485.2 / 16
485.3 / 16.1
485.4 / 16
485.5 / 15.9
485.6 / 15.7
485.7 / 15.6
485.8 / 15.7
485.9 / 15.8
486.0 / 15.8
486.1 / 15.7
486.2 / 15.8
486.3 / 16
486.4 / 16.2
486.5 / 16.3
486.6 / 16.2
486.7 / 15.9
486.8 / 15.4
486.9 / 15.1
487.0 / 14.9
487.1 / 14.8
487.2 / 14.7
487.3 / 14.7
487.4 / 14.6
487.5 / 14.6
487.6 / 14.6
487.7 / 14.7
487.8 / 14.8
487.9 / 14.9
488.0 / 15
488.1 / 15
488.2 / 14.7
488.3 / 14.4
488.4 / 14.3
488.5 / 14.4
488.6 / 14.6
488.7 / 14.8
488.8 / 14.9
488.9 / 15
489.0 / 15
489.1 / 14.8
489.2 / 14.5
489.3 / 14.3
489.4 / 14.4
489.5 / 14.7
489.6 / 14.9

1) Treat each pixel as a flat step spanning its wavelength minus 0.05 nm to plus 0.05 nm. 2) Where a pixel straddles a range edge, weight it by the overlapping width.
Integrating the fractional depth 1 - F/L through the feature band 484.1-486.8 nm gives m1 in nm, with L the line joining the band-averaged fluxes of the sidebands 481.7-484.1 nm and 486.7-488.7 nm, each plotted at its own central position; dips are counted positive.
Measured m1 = -0.202 nm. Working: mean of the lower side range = 14.7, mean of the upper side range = 14.8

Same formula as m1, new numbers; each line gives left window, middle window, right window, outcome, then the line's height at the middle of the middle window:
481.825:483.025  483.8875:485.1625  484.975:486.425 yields -0.036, 15.3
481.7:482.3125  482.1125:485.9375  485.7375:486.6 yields -0.043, 15.1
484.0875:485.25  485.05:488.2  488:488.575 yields -0.061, 15.1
